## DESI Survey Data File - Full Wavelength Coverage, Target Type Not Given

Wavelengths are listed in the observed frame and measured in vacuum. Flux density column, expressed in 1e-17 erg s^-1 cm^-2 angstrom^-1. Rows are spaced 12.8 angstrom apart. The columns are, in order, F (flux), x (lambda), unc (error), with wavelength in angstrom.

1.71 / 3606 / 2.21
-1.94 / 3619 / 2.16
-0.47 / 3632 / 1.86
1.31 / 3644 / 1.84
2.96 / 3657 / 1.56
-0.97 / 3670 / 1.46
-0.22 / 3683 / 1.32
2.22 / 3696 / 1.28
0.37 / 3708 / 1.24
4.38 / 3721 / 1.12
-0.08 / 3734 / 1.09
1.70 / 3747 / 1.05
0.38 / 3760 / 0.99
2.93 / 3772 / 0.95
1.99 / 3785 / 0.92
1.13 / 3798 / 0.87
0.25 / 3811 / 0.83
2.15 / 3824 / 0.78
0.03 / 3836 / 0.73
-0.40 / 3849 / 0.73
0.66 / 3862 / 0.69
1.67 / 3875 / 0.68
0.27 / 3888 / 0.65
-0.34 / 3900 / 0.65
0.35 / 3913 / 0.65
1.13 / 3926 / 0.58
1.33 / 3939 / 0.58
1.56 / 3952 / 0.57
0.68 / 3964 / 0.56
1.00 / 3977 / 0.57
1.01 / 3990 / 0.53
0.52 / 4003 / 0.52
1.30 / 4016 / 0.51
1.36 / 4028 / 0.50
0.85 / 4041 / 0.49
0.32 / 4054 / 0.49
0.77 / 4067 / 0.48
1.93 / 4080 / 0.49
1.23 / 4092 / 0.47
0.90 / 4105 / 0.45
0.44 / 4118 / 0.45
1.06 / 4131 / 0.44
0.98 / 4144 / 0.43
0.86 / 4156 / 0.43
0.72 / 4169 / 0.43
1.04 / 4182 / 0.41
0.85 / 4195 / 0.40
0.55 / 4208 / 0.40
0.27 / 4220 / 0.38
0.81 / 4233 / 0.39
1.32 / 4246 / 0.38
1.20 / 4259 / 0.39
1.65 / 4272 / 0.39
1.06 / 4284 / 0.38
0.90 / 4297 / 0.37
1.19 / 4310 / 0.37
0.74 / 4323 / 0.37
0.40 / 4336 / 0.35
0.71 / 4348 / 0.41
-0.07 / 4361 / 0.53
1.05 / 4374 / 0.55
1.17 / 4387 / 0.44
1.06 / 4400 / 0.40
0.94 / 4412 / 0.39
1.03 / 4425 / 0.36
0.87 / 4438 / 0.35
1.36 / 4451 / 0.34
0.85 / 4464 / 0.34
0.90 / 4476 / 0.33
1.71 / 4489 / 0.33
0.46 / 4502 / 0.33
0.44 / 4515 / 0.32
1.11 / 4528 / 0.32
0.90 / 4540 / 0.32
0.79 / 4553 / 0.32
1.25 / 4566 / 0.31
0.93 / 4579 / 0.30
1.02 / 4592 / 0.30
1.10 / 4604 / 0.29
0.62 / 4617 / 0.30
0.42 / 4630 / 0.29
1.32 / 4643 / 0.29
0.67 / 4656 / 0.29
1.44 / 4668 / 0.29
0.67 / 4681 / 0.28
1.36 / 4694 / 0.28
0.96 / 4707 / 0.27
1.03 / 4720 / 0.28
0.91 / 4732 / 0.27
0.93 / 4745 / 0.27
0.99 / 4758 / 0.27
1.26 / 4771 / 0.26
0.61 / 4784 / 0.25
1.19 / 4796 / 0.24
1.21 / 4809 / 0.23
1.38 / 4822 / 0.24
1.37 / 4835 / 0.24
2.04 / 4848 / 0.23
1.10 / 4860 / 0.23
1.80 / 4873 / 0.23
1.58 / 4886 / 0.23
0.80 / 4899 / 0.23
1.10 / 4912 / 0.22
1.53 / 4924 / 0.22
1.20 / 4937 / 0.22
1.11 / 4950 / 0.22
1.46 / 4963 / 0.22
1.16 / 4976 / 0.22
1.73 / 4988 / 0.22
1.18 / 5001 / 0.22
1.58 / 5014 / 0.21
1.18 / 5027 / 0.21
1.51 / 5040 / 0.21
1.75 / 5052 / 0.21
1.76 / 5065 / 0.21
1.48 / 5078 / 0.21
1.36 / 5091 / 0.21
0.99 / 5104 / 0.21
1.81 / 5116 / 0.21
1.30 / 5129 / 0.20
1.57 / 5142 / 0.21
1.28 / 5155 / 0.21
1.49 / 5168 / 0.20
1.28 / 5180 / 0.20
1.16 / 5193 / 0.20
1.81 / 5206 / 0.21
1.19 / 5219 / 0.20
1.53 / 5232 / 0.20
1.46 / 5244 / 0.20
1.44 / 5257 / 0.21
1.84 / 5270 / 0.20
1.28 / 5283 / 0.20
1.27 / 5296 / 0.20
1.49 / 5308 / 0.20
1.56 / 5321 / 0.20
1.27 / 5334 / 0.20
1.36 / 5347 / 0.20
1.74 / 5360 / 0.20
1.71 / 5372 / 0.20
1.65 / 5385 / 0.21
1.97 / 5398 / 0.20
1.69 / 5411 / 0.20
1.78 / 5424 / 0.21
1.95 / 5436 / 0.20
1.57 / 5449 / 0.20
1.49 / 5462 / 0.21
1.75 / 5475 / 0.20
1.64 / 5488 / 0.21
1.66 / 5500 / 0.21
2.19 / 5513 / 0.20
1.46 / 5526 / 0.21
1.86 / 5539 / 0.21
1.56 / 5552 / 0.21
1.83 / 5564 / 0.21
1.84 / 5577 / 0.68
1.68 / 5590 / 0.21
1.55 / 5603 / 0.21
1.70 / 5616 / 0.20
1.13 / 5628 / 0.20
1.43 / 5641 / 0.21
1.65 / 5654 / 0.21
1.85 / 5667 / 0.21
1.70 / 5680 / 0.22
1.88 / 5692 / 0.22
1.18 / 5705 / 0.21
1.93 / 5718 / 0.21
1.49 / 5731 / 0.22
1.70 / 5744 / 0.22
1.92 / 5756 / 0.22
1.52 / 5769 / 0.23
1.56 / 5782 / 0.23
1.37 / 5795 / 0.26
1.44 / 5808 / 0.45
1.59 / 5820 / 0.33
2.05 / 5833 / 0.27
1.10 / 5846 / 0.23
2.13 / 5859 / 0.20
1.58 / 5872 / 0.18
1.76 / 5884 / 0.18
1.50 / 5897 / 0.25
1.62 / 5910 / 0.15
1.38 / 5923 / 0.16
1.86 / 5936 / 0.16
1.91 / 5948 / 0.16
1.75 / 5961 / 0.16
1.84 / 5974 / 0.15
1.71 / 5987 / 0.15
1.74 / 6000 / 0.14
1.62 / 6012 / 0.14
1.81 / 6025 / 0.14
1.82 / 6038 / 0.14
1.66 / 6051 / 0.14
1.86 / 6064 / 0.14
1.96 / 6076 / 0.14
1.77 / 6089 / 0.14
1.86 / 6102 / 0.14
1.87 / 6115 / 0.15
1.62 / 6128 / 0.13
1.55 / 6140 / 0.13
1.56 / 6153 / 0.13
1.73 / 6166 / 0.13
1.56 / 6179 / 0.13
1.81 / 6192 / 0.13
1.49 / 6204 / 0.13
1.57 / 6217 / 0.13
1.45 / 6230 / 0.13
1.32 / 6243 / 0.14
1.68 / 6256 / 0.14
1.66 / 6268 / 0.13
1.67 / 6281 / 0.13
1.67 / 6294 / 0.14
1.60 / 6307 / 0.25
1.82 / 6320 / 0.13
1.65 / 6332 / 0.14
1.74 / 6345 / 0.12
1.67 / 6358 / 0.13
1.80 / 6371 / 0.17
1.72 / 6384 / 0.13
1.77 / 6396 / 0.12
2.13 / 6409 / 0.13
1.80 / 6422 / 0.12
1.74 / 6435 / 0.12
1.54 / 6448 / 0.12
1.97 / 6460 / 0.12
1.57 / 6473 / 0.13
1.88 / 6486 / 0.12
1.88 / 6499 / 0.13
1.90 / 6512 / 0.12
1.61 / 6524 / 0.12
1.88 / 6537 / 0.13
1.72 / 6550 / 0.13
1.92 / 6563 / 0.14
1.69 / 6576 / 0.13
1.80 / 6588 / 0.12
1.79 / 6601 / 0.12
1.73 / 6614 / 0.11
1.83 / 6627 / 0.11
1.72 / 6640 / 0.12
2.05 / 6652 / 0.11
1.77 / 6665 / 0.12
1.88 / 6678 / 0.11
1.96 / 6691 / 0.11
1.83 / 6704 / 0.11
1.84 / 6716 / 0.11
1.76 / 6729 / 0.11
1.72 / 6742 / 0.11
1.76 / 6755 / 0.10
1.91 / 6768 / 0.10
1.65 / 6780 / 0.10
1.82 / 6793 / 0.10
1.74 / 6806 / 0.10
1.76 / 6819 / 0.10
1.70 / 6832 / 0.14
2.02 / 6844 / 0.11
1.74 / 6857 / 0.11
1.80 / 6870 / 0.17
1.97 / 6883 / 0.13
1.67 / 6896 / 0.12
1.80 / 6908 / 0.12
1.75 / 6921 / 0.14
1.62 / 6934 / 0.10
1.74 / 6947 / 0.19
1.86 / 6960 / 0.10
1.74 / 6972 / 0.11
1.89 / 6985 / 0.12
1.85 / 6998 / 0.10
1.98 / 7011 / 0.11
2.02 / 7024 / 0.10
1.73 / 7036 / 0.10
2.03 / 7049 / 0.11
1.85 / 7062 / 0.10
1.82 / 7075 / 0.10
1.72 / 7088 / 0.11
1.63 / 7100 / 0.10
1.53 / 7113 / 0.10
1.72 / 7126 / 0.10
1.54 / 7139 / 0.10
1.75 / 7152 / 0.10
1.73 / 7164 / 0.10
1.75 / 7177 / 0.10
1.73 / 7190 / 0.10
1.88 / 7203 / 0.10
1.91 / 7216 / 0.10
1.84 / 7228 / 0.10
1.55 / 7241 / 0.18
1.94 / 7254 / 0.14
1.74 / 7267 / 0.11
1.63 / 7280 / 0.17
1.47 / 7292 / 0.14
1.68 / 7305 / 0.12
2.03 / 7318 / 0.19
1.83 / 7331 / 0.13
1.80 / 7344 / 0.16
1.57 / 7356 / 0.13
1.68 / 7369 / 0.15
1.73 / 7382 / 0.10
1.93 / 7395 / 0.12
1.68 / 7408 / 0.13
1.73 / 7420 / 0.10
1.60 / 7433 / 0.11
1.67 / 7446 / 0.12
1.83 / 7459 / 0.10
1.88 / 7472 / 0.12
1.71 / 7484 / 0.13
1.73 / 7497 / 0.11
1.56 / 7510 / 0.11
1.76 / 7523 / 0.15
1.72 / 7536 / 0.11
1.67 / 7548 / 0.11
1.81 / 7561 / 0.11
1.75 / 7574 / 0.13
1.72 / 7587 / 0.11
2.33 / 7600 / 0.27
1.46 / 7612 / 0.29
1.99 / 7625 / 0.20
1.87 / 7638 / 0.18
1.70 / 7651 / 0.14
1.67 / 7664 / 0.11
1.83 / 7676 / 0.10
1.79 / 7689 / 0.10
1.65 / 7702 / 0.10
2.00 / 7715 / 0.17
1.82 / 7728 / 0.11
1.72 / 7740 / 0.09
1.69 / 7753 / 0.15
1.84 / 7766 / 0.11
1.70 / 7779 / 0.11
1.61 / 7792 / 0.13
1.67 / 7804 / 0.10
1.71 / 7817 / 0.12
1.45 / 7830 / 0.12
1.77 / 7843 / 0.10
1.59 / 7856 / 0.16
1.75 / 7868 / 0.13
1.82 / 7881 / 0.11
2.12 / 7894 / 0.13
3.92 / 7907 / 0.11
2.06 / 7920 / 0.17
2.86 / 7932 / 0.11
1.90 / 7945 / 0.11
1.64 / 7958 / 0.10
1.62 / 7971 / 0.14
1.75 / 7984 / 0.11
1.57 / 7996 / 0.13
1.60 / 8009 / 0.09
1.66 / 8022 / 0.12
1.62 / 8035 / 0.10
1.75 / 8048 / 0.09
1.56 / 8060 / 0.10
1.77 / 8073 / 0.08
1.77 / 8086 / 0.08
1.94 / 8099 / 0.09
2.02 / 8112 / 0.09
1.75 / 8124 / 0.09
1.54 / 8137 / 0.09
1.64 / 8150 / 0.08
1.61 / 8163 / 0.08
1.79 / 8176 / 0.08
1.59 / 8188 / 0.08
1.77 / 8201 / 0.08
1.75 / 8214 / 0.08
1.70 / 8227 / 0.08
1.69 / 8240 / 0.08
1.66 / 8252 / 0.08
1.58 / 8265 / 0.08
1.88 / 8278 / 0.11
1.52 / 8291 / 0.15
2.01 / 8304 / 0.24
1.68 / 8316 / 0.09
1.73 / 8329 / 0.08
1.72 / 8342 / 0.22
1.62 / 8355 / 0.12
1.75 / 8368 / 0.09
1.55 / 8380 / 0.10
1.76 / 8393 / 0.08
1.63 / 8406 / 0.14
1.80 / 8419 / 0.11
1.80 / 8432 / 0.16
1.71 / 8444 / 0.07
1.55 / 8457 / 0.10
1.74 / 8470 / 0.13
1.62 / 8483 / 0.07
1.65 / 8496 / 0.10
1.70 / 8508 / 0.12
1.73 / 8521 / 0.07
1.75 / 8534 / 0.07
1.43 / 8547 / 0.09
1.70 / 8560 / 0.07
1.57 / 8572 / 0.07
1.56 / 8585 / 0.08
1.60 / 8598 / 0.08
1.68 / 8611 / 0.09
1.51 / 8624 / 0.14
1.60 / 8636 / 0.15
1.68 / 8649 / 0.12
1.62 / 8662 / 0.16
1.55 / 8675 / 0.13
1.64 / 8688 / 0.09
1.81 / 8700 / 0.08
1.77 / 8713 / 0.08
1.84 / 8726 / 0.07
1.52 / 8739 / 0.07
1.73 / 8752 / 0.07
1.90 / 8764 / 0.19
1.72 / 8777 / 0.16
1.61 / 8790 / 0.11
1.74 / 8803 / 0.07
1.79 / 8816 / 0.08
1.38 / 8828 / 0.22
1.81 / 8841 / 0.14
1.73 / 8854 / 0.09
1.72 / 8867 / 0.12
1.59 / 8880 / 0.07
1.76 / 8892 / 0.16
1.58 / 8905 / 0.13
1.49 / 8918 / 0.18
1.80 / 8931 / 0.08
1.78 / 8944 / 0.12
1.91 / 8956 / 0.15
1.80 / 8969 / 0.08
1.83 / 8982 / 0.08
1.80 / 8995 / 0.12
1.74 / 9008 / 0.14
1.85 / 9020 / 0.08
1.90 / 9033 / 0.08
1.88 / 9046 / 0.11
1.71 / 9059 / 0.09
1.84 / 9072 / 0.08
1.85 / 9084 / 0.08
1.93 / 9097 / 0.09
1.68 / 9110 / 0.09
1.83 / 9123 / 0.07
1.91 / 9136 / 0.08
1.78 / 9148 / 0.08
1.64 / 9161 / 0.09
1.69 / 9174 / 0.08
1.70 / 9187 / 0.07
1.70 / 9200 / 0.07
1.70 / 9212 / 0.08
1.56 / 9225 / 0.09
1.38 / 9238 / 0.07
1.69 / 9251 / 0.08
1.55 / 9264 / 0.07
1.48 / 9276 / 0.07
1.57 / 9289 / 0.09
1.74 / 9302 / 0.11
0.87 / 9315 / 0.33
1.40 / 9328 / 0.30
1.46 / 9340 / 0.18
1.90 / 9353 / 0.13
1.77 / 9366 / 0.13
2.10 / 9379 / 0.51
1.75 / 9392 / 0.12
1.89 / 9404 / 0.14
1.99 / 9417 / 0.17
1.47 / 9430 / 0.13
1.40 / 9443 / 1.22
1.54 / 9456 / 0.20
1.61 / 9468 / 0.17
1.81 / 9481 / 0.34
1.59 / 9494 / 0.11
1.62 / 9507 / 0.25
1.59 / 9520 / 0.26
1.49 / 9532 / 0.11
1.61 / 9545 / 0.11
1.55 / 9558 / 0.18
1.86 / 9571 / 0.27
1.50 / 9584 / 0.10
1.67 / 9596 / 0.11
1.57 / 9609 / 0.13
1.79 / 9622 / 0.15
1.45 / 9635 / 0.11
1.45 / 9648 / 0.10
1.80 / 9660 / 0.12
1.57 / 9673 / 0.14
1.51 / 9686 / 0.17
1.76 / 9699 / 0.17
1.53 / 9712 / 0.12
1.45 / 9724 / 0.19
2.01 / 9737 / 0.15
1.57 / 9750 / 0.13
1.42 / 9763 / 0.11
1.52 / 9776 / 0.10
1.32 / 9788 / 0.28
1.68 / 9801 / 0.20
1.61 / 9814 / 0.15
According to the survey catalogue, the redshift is 0.21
